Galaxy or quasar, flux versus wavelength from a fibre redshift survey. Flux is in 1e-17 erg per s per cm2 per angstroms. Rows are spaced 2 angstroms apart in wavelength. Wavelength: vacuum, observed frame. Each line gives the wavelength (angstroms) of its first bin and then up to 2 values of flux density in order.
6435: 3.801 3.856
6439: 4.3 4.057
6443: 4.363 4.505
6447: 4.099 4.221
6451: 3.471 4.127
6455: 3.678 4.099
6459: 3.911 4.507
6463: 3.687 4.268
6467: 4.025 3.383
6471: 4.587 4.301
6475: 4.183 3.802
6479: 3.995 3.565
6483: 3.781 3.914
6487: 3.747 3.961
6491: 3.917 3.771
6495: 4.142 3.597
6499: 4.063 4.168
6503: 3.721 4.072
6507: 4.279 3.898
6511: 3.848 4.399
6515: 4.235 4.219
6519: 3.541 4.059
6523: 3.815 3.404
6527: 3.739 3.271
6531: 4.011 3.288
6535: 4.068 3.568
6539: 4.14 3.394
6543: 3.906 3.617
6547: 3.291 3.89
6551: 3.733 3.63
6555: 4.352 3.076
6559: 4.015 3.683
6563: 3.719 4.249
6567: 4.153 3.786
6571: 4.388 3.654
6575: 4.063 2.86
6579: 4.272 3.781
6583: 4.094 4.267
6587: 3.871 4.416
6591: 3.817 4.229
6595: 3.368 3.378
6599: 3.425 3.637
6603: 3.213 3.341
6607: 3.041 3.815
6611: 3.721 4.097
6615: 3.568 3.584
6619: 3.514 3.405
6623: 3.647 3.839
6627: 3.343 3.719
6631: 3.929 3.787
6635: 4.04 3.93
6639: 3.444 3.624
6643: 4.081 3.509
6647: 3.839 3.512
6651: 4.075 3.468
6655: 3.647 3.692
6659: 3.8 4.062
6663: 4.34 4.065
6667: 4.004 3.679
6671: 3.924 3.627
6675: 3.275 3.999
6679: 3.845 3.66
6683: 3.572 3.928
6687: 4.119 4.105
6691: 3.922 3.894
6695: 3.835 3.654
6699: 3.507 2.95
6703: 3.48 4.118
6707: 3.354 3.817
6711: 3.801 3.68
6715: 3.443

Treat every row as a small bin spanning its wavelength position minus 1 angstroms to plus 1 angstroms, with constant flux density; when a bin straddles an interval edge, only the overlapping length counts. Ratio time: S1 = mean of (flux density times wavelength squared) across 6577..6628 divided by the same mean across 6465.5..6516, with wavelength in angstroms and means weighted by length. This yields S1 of 1.0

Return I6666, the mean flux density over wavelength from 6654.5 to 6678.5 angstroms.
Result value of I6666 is 3.85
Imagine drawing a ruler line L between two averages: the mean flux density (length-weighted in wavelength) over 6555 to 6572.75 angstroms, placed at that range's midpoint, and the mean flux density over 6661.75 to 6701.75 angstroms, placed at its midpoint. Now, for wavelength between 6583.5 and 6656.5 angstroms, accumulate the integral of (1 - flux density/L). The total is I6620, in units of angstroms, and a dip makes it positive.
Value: 2.9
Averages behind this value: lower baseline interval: 3.9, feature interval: 3.7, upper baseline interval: 3.8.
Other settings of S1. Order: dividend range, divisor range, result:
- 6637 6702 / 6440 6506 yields 1.00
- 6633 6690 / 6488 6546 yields 1.03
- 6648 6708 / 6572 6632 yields 1.04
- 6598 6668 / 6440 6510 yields 0.97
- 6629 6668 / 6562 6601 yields 1.01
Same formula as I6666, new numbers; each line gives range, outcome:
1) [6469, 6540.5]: 3.91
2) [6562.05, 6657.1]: 3.75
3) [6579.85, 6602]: 3.85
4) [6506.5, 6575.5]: 3.83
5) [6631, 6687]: 3.8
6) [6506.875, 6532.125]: 3.89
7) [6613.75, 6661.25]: 3.71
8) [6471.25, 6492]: 3.94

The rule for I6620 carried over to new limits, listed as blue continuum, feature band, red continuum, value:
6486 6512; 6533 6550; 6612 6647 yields 0.69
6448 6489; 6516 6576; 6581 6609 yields 0.22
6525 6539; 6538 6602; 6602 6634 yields -3.12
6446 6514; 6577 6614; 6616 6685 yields 0.81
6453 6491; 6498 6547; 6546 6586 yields 0.66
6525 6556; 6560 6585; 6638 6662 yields -1.26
